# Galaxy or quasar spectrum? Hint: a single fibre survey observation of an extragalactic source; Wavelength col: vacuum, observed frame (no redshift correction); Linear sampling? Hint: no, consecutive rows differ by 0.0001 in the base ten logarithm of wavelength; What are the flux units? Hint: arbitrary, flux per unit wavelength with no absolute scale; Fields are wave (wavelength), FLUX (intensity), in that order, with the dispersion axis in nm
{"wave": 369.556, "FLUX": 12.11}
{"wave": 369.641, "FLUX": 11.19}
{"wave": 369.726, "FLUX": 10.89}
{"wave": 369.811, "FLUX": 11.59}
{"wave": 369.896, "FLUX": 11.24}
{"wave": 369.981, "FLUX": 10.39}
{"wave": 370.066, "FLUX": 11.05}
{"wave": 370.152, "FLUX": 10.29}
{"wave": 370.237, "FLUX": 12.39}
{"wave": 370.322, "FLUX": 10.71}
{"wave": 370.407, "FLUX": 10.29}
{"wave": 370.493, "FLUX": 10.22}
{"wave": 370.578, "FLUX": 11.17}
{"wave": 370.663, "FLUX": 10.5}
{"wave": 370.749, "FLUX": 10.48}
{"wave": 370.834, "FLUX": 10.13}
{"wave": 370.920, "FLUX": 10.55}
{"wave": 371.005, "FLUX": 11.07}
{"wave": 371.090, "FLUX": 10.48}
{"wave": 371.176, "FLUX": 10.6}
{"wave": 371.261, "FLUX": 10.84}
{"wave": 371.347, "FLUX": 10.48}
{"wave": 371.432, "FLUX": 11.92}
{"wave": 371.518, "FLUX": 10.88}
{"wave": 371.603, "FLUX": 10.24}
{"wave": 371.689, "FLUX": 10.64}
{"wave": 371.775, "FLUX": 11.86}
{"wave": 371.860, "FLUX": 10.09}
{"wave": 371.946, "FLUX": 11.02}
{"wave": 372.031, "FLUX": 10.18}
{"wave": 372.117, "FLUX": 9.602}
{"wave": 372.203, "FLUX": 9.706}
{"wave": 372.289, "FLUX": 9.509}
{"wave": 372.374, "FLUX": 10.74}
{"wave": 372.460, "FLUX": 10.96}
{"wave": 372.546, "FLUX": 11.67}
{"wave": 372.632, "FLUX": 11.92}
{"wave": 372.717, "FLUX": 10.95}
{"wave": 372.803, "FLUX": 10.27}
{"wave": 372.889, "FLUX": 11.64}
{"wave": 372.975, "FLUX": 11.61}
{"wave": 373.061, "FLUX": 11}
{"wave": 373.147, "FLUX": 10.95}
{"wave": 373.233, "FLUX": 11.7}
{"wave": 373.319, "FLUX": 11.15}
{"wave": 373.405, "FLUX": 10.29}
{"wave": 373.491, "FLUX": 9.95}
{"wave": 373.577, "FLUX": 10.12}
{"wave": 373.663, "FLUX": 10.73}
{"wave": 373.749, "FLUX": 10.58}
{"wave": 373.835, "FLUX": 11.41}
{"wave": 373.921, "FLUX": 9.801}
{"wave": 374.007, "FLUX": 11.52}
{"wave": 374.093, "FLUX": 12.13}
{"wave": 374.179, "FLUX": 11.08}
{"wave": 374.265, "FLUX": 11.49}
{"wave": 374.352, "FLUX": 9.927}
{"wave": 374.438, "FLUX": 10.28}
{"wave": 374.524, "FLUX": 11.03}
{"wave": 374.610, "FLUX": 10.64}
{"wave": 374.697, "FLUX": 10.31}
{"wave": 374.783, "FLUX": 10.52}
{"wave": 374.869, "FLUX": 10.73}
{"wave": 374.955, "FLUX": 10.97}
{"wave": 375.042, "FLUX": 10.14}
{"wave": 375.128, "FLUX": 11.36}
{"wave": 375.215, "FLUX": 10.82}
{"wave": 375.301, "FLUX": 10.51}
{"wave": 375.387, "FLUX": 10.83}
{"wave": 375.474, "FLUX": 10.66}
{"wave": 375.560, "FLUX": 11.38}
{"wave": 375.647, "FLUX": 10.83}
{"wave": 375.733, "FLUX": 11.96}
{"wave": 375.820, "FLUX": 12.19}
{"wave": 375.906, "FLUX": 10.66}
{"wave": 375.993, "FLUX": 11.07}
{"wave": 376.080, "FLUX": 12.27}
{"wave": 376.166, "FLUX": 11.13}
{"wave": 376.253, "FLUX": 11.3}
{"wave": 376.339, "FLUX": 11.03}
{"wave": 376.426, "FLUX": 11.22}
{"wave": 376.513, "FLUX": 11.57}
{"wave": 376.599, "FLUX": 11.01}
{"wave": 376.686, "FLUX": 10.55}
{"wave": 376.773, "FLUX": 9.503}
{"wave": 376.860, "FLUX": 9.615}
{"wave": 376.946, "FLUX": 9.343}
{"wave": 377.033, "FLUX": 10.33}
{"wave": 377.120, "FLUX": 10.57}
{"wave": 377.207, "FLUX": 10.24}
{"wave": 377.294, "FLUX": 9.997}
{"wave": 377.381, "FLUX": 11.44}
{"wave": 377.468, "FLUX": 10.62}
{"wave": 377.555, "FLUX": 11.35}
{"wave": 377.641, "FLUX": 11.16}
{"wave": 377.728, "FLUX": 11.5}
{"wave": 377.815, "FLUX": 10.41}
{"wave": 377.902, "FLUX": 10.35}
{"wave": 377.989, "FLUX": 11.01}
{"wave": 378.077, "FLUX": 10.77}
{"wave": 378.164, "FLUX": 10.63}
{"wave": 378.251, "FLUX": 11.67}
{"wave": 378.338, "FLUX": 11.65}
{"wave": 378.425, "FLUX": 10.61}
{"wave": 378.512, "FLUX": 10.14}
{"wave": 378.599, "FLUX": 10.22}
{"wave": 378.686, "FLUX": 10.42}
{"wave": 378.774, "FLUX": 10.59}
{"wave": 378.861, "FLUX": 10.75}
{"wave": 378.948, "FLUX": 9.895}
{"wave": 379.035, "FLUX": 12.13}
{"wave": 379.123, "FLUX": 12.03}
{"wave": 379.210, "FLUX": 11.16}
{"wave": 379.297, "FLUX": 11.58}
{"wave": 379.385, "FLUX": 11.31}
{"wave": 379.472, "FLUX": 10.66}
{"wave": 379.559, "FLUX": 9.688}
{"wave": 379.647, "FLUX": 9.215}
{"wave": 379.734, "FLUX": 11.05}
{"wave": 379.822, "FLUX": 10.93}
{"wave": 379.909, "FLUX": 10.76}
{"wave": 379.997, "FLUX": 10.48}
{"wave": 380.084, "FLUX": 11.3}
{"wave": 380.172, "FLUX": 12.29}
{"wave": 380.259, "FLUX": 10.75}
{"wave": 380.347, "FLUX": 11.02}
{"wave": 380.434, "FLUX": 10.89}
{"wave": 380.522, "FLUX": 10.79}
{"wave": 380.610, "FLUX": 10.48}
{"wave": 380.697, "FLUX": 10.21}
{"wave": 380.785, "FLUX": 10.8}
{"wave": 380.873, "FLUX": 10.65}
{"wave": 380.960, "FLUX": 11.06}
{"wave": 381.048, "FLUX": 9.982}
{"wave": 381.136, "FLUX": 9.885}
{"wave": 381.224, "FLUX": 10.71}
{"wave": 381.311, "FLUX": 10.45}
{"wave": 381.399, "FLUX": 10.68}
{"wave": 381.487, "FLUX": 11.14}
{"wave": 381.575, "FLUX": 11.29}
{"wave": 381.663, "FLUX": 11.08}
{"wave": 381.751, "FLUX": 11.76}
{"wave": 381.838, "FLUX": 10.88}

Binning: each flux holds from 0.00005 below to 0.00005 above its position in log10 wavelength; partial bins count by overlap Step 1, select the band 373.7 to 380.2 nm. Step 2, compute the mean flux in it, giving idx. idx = 10.9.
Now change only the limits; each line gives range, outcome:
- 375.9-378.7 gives 10.8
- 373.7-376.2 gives 11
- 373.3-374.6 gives 10.8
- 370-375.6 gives 10.8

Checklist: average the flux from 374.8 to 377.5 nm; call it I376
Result 10.8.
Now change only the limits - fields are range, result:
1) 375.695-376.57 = 11.4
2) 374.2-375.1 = 10.6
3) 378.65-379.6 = 10.9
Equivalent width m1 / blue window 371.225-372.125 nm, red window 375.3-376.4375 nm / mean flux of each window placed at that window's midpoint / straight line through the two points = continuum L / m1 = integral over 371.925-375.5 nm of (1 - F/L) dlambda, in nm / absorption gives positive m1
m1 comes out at 0.07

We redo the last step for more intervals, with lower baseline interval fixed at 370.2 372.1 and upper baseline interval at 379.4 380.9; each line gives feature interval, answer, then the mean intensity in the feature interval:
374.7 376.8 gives -0.05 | 11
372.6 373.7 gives -0.02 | 10.9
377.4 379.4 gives -0.04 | 11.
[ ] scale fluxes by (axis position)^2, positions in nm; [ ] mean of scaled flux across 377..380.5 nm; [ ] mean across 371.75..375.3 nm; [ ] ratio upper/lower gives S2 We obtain 1.0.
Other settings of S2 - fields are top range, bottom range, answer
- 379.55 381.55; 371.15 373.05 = 1.04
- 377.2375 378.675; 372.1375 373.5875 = 1.03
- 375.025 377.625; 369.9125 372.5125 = 1.05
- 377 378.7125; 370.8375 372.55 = 1.05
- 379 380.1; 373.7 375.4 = 1.04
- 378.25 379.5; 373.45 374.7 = 1.05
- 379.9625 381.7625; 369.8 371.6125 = 1.06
